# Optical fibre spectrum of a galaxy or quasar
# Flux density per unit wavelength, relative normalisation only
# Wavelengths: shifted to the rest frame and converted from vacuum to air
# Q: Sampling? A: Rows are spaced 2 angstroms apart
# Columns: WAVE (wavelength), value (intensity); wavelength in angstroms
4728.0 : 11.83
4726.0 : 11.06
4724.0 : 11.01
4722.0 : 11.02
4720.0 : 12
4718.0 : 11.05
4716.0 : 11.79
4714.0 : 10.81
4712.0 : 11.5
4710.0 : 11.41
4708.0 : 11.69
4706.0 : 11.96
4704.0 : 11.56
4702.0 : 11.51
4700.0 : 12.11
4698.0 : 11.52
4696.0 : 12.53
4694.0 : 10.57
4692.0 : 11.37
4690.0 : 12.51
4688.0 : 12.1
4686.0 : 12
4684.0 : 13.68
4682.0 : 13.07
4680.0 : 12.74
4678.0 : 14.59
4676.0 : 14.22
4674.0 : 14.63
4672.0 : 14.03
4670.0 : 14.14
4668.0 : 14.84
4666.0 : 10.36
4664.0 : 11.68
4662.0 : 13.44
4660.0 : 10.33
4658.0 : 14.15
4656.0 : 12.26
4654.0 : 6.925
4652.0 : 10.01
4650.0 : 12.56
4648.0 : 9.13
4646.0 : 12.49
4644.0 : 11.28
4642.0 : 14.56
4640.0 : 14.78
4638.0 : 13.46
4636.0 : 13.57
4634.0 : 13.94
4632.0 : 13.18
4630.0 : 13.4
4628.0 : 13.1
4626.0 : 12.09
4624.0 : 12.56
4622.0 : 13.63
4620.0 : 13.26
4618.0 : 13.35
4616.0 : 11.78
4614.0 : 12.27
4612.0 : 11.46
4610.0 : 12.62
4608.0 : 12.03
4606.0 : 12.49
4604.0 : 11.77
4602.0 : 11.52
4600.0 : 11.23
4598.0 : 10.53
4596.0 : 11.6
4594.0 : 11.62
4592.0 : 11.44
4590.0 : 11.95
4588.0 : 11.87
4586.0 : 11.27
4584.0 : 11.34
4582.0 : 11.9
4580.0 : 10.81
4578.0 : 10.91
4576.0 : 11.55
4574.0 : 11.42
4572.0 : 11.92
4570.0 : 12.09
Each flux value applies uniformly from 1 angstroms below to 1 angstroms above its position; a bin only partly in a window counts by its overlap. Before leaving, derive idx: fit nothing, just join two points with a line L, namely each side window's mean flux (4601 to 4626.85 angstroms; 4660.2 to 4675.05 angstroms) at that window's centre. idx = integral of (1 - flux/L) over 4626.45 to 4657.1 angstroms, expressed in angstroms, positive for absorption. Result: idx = 1.1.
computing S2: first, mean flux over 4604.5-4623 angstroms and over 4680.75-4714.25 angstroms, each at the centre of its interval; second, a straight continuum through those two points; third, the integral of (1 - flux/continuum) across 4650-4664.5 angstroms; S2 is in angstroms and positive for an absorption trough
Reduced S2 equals 1.0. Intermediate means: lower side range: 12.5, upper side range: 11.9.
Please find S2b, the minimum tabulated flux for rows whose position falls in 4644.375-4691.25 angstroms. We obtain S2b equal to 6.925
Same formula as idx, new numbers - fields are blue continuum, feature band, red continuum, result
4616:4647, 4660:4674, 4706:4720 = -0.63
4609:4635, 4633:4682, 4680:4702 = -0.84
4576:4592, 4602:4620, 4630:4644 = 0.50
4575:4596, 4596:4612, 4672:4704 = -0.05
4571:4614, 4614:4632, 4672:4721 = -1.66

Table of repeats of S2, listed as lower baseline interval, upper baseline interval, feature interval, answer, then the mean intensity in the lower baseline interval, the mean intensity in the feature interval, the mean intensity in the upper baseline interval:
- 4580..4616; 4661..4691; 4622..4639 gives -1.2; 11.7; 13.2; 13.2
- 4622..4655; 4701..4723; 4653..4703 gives -2.4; 12.4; 12.5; 11.5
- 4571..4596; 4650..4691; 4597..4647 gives -2.8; 11.5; 12.7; 12.6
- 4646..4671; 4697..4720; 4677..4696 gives -1.5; 11.7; 12.5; 11.6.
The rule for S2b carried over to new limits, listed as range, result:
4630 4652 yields 9.13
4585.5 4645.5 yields 10.53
